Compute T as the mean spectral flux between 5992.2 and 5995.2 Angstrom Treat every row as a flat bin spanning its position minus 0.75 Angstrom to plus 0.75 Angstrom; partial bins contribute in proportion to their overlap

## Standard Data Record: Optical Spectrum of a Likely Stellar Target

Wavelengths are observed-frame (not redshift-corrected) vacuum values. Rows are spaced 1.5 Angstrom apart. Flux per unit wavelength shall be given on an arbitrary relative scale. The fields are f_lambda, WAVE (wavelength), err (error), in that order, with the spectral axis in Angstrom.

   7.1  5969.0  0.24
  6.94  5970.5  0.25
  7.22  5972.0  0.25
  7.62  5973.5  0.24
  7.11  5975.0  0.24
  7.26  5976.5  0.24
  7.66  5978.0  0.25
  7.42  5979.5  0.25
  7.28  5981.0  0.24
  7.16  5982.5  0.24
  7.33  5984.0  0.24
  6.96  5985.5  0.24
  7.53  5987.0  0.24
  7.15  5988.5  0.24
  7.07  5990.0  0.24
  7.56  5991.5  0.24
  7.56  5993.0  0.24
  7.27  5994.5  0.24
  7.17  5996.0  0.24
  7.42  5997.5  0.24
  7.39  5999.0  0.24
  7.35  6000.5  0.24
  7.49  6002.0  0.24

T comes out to 7.42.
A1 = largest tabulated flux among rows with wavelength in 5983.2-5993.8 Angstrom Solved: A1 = 7.56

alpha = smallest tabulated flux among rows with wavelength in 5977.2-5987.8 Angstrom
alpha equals 6.96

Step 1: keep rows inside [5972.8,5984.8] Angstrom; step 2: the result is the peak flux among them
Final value 7.66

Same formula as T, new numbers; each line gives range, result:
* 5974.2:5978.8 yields 7.35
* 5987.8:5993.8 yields 7.34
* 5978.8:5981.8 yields 7.35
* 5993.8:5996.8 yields 7.22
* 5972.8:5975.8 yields 7.36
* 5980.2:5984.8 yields 7.26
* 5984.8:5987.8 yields 7.25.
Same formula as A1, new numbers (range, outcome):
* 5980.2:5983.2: 7.28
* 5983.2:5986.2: 7.33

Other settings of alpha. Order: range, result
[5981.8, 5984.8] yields 7.16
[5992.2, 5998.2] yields 7.17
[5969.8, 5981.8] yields 6.94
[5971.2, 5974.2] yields 7.22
